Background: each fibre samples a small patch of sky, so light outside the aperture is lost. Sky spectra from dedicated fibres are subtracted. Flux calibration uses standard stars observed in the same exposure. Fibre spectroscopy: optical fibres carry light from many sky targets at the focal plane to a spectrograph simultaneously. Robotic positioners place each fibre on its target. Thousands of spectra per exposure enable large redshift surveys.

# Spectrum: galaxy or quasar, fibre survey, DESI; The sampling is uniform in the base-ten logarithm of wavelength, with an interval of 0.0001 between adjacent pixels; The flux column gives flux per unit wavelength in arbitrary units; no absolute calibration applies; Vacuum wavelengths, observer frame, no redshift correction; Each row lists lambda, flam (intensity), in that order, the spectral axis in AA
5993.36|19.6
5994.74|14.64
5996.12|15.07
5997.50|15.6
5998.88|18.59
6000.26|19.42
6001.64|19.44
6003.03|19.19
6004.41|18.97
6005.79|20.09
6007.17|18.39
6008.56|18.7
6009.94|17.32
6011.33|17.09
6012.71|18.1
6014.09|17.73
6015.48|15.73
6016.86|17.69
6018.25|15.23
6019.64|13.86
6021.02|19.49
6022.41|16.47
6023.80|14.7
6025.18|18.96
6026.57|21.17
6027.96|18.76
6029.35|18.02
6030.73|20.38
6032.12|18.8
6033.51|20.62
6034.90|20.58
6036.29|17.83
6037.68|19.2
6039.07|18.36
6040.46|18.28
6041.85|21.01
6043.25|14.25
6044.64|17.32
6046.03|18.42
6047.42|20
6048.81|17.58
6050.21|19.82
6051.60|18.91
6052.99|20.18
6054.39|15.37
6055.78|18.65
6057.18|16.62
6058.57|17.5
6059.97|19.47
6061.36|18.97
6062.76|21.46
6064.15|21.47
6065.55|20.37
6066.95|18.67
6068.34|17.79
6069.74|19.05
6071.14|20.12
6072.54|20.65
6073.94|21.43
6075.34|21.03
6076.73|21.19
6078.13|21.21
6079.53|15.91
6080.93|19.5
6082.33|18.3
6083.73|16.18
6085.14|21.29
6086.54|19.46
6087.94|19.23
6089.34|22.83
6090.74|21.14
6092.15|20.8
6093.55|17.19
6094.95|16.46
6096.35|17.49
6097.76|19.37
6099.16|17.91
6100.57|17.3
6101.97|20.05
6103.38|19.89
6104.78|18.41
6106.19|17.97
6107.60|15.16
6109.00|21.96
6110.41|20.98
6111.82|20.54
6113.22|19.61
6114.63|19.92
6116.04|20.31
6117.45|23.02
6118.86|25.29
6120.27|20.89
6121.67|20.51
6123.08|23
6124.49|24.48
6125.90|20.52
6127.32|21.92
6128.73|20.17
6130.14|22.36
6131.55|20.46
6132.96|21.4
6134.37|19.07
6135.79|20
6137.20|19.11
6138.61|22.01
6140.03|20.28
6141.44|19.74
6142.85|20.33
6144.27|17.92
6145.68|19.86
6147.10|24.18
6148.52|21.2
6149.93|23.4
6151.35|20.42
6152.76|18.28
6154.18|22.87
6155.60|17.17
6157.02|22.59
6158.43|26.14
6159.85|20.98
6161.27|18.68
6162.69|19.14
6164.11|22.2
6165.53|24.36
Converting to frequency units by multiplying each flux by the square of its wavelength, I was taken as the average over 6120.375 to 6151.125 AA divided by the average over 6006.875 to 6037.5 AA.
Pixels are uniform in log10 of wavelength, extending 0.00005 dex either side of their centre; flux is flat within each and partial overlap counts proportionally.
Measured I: 1.2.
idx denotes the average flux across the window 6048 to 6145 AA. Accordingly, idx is 19.8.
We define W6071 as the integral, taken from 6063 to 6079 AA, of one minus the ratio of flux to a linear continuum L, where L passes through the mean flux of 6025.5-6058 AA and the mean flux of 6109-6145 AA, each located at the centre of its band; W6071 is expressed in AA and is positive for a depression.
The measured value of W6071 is -0.6 AA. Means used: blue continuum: 18.7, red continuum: 21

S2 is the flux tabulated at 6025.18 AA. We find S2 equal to 18.96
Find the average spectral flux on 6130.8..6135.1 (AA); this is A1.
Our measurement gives 20.3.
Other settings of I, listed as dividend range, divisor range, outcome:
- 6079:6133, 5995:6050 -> 1.13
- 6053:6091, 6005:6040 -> 1.09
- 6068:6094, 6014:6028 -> 1.17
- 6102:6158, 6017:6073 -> 1.15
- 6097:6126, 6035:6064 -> 1.12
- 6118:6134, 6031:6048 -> 1.20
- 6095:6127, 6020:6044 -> 1.11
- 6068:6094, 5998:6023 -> 1.13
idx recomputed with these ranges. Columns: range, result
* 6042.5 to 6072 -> 18.7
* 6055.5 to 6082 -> 19.5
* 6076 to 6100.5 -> 19.1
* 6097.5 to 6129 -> 20.4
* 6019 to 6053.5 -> 18.5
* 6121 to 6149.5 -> 20.9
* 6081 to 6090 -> 19.5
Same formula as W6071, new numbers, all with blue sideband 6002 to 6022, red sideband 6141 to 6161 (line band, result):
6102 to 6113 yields 0.36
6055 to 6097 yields -0.32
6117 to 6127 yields -1.06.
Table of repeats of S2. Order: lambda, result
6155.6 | 17.17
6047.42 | 20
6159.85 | 20.98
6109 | 21.96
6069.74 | 19.05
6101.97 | 20.05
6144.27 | 17.92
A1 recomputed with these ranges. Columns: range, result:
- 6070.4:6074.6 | 20.7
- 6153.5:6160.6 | 21.9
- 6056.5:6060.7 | 17.9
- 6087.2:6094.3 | 20.2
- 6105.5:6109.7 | 18.4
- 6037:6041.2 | 18.6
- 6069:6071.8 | 19.5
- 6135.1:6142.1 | 20.2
